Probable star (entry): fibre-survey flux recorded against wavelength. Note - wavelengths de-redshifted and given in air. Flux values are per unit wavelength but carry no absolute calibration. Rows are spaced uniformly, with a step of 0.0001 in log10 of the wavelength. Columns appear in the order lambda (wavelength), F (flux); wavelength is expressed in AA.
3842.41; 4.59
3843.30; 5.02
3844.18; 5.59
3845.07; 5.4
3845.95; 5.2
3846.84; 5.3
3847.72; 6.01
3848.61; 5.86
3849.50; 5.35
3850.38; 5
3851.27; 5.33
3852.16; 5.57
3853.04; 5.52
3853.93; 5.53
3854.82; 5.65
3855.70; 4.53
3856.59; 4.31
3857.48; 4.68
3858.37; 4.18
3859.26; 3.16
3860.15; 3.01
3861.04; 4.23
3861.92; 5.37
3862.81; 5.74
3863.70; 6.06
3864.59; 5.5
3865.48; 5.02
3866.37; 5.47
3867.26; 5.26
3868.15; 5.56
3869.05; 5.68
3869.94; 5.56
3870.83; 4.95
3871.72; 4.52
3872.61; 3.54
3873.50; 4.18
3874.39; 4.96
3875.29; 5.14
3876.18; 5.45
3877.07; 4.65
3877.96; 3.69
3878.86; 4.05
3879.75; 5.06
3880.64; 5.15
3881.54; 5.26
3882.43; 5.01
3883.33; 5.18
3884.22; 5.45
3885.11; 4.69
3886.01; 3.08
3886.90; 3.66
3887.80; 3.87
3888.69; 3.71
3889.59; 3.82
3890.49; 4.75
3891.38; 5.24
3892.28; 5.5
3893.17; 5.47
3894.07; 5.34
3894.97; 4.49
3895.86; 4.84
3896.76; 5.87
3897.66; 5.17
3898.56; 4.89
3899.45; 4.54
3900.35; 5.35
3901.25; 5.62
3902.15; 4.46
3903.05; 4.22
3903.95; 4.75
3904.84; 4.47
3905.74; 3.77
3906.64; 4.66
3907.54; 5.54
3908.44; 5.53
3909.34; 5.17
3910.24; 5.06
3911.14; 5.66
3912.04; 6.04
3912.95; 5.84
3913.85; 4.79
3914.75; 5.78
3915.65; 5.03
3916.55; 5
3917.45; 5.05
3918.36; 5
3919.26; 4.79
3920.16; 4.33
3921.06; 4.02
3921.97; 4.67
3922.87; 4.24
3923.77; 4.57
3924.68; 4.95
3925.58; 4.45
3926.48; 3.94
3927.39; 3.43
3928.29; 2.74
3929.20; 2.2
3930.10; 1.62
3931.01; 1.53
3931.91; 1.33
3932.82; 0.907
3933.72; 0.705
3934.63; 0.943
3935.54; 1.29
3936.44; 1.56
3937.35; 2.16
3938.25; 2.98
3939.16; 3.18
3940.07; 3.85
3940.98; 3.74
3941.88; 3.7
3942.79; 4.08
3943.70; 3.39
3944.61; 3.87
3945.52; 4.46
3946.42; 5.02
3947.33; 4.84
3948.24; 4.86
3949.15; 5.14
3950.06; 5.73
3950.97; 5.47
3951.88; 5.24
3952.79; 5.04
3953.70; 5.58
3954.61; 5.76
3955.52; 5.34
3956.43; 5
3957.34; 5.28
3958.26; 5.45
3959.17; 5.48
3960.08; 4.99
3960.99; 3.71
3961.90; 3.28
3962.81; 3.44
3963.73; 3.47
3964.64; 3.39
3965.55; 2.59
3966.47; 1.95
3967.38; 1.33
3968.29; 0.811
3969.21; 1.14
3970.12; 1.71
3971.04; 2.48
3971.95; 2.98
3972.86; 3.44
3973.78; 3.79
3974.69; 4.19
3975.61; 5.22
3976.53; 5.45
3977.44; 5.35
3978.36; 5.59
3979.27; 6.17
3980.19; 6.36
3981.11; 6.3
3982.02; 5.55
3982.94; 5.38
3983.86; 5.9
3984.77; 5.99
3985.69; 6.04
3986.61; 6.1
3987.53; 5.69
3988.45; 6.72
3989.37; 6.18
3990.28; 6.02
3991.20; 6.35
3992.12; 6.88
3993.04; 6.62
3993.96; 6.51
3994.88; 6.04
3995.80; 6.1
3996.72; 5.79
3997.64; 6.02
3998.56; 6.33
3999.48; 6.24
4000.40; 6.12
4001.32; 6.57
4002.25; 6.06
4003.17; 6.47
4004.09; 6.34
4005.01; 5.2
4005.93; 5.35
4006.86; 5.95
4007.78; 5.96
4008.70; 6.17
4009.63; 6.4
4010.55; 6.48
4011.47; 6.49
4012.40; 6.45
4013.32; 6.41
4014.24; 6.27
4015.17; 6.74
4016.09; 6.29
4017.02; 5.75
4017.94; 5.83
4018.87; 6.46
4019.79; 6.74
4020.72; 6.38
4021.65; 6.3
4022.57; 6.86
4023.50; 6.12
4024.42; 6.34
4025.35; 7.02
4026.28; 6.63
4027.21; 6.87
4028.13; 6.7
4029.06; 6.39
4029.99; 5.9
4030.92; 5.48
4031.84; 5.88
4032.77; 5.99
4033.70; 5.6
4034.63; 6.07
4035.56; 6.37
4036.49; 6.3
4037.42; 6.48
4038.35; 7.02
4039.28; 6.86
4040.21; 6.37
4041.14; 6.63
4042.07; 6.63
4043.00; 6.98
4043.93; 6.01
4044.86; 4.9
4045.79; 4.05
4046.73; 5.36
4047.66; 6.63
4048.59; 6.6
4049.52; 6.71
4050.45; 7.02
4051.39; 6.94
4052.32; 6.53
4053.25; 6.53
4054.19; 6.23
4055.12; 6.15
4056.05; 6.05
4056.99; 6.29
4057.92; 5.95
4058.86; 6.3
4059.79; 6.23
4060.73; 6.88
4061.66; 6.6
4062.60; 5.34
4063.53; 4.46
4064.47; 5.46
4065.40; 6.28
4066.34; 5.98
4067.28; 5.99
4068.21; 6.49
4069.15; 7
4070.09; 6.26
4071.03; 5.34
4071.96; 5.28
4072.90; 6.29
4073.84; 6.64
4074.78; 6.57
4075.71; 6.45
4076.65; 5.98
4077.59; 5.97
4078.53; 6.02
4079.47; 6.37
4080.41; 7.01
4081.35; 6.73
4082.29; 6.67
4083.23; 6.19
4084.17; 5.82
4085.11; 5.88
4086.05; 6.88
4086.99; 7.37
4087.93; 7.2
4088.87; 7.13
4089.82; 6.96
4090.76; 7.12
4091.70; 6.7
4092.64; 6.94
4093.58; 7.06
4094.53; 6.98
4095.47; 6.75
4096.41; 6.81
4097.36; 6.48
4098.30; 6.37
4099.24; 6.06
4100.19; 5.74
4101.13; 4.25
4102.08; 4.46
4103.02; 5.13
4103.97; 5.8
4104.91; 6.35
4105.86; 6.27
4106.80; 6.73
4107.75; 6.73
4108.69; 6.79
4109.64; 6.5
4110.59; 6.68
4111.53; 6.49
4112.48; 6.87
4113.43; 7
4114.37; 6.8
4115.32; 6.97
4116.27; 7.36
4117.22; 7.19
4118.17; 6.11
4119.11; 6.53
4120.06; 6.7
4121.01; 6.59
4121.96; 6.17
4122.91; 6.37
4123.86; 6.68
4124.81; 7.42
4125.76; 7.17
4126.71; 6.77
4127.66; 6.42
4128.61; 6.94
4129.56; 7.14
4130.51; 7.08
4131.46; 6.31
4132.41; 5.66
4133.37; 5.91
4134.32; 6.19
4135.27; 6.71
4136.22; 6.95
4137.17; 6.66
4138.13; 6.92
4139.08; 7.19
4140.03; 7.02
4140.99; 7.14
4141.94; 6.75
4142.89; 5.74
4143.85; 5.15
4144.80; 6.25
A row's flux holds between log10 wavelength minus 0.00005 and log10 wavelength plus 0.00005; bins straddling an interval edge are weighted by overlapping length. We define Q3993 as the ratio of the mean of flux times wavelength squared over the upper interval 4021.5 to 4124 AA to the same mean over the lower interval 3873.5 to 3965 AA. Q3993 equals 1.6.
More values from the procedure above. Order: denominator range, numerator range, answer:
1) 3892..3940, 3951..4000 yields 1.23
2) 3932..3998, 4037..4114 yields 1.51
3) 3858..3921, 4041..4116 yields 1.43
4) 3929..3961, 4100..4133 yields 1.86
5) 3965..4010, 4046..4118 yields 1.28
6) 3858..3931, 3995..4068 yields 1.42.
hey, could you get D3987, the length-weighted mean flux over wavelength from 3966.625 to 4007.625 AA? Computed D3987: 5.28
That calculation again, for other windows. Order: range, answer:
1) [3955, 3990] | 4.47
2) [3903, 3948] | 3.9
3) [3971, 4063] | 6.08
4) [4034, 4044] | 6.52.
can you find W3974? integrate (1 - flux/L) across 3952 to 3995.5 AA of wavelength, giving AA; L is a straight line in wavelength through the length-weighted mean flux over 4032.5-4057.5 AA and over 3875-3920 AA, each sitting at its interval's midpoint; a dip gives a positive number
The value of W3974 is 6.5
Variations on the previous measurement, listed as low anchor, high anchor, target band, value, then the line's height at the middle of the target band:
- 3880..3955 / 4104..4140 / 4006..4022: -2.49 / 5.43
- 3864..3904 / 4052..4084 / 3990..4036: -3.69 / 5.78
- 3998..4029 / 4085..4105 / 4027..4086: 1.36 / 6.35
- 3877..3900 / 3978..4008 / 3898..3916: -0.36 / 4.96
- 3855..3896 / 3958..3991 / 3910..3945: 7.28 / 4.59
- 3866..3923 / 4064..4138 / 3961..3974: 6.84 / 5.43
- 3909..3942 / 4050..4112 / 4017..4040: -3.92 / 5.42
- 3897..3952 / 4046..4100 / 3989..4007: -3.19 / 5.24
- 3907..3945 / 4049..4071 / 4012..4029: -2.92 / 5.5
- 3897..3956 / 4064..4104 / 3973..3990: -2.35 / 4.94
